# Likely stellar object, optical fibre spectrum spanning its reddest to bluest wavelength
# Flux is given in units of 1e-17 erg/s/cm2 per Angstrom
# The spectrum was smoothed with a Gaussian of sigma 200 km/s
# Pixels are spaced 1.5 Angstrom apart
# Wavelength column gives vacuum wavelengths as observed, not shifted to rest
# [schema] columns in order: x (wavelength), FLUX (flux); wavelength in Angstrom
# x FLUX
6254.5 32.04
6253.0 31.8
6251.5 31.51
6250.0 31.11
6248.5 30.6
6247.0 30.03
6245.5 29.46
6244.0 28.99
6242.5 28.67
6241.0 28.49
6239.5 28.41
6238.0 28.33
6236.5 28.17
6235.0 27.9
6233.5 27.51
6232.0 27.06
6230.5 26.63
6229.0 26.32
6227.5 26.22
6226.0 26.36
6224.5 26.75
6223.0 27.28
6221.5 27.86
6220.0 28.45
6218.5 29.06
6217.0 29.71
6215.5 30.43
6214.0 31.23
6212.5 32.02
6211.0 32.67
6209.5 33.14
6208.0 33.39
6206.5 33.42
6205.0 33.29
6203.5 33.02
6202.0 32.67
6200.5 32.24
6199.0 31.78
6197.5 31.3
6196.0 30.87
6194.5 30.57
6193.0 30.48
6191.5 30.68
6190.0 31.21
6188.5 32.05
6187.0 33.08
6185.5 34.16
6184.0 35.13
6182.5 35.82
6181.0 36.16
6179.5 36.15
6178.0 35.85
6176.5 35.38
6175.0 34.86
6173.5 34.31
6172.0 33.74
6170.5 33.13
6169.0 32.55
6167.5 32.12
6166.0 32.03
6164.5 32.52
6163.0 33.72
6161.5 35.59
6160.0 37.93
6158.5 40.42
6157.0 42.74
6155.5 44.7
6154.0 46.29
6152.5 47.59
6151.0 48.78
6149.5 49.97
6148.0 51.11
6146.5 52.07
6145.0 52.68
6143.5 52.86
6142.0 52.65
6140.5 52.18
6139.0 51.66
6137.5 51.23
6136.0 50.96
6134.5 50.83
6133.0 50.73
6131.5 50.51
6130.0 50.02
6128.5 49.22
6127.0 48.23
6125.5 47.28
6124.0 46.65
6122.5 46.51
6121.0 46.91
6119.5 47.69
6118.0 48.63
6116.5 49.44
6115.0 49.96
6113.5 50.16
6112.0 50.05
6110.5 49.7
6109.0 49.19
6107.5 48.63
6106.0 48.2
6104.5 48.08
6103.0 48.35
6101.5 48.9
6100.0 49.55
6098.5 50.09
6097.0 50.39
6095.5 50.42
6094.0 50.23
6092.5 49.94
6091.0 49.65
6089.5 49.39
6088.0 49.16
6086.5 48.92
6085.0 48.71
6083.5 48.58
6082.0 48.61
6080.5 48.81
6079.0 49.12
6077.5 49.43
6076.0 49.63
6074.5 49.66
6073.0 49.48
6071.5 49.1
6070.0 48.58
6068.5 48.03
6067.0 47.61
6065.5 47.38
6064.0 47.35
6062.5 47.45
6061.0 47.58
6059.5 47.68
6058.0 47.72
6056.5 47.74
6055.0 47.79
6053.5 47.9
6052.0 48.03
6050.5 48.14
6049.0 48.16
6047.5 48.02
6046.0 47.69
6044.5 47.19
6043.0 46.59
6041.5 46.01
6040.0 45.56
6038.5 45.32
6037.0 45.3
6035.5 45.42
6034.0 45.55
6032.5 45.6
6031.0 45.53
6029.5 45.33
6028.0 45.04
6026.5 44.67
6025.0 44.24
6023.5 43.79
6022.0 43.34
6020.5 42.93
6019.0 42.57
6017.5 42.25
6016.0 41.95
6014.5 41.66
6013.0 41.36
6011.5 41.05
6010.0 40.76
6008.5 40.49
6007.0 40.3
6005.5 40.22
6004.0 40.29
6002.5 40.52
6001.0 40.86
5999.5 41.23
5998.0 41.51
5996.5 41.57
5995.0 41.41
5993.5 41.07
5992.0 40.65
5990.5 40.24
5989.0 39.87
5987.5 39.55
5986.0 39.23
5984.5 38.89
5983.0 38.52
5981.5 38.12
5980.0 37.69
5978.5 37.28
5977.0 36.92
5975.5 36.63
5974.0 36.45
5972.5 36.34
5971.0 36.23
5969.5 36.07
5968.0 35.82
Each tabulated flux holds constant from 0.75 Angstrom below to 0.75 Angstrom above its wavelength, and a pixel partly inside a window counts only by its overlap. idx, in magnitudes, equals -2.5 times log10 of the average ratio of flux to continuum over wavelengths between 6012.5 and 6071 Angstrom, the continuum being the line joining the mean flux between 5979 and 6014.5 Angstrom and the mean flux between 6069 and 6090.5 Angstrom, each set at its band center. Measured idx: -0.02 mag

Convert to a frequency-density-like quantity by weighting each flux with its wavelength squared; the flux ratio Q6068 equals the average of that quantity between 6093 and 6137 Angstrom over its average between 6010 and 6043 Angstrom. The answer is 1.2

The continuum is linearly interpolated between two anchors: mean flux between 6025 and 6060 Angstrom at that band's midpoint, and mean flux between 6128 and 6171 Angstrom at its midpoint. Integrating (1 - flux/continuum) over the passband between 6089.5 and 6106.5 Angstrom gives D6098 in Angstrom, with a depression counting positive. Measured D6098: -1.3 Angstrom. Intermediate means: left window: 46.5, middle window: 49.5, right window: 45.2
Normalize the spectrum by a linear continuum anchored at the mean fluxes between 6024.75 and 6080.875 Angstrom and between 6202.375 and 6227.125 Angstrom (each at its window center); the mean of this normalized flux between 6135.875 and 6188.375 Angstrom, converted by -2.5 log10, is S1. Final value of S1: -0.14 mag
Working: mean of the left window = 47.3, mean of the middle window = 41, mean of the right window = 30.5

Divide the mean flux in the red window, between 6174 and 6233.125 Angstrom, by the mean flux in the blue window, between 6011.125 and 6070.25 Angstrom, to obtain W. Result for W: 0.69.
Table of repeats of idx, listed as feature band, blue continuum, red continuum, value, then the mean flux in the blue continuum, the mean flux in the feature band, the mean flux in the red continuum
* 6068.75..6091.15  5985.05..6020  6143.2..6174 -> -0.19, 40.9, 49.1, 41.2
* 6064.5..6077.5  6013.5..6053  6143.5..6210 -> -0.14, 45.2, 48.7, 36.8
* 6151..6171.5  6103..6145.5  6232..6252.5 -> 0.14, 49.6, 38.1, 29.1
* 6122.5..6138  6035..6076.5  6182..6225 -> -0.24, 47.6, 49.4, 31.5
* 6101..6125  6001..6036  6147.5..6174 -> -0.20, 42.8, 48.5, 39.3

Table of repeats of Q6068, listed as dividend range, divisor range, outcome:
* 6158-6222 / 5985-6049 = 0.81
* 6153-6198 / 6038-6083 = 0.76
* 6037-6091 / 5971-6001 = 1.26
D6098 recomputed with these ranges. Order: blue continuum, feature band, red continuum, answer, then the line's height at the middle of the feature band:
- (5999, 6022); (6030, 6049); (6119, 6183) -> -2.02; 41.8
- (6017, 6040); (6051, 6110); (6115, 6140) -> -2.22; 47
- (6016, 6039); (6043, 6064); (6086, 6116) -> -0.71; 46.2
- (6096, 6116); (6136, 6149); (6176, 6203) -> -3.00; 42.2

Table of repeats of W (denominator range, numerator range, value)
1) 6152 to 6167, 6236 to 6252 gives 0.75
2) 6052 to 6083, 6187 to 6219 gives 0.66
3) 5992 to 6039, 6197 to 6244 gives 0.70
